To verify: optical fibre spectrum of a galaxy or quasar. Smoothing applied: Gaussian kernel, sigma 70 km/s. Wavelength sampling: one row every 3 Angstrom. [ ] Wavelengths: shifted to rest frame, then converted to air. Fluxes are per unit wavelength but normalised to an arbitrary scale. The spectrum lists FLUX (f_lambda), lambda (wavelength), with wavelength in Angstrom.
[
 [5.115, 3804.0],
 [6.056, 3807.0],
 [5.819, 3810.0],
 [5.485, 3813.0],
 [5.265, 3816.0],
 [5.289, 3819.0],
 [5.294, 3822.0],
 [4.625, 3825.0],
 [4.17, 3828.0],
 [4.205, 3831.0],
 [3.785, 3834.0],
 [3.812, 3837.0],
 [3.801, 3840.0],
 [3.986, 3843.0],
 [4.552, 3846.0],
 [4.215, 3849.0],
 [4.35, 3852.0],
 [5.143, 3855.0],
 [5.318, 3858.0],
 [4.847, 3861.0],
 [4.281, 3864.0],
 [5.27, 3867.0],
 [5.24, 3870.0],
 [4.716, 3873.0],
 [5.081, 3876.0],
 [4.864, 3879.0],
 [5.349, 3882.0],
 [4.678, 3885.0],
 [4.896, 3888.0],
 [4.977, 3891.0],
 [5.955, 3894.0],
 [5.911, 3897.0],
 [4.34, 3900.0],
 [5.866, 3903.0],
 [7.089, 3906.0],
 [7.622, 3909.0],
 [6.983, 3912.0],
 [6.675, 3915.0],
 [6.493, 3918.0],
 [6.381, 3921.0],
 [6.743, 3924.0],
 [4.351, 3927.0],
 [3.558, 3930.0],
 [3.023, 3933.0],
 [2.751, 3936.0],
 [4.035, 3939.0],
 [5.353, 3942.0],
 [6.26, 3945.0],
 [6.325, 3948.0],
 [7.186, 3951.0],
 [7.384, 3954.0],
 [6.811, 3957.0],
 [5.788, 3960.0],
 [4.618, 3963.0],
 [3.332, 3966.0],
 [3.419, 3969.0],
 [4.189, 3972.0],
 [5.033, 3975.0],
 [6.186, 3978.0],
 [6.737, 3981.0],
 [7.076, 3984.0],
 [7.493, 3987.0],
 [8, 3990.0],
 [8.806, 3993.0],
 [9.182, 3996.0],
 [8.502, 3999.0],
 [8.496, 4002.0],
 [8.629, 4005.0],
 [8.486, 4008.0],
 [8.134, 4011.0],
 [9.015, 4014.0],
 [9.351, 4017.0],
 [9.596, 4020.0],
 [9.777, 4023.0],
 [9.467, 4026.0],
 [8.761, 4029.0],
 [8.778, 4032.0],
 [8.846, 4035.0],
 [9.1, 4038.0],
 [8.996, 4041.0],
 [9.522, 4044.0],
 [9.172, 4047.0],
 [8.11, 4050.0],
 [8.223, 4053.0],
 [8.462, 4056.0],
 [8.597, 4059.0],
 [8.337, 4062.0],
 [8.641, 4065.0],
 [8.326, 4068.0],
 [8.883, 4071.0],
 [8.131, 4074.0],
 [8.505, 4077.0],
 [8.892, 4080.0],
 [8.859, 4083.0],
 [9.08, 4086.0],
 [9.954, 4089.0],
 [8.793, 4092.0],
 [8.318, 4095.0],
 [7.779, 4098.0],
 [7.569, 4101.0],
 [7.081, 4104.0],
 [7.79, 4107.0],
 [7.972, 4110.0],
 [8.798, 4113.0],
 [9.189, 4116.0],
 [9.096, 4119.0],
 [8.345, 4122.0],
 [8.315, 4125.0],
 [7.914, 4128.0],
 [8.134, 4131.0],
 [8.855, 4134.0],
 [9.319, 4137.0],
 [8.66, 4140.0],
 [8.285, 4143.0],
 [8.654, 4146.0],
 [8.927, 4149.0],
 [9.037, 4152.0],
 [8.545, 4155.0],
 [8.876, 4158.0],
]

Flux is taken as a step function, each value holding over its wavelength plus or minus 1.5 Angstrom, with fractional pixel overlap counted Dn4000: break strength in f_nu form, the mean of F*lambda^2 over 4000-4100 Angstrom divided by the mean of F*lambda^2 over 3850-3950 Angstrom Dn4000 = 1.79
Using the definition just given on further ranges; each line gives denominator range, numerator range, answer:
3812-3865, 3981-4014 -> 1.96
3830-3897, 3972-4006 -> 1.69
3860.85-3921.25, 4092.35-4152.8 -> 1.68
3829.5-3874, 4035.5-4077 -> 2.13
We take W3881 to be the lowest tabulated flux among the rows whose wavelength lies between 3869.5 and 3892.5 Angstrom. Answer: 4.678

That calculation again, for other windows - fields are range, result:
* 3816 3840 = 3.785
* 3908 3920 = 6.493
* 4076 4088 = 8.505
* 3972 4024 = 4.189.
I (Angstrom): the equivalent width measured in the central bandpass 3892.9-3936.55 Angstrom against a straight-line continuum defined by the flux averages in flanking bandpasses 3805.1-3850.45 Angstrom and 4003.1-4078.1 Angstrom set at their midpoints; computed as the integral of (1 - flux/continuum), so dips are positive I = 4.7 Angstrom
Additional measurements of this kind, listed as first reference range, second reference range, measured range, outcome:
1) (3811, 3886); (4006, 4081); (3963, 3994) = 6.5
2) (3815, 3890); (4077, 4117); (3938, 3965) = 1.1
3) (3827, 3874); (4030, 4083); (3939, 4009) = 4.4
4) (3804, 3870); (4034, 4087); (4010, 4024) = -2.2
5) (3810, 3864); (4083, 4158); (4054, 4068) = -1.4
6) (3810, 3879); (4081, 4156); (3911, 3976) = 8.2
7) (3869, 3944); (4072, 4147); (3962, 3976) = 5.0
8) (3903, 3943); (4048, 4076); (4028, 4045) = -2.4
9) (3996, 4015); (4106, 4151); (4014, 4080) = -2.1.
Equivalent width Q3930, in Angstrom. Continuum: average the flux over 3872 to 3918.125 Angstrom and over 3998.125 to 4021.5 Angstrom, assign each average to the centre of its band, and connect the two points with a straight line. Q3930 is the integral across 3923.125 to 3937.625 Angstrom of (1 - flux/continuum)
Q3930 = 5.8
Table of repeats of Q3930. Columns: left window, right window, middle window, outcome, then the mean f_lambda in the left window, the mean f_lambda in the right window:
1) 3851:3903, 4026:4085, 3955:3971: 4.5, 5.04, 8.71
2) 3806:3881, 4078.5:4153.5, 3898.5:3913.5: -1.9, 4.77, 8.54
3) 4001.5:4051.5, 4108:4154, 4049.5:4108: 2.4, 8.96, 8.62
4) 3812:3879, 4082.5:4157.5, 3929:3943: 5.3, 4.67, 8.53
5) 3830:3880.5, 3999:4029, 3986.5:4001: -0.1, 4.56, 8.96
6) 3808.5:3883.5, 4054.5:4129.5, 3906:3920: -2.9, 4.75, 8.47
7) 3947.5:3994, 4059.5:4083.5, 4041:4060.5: -1.6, 6.12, 8.56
